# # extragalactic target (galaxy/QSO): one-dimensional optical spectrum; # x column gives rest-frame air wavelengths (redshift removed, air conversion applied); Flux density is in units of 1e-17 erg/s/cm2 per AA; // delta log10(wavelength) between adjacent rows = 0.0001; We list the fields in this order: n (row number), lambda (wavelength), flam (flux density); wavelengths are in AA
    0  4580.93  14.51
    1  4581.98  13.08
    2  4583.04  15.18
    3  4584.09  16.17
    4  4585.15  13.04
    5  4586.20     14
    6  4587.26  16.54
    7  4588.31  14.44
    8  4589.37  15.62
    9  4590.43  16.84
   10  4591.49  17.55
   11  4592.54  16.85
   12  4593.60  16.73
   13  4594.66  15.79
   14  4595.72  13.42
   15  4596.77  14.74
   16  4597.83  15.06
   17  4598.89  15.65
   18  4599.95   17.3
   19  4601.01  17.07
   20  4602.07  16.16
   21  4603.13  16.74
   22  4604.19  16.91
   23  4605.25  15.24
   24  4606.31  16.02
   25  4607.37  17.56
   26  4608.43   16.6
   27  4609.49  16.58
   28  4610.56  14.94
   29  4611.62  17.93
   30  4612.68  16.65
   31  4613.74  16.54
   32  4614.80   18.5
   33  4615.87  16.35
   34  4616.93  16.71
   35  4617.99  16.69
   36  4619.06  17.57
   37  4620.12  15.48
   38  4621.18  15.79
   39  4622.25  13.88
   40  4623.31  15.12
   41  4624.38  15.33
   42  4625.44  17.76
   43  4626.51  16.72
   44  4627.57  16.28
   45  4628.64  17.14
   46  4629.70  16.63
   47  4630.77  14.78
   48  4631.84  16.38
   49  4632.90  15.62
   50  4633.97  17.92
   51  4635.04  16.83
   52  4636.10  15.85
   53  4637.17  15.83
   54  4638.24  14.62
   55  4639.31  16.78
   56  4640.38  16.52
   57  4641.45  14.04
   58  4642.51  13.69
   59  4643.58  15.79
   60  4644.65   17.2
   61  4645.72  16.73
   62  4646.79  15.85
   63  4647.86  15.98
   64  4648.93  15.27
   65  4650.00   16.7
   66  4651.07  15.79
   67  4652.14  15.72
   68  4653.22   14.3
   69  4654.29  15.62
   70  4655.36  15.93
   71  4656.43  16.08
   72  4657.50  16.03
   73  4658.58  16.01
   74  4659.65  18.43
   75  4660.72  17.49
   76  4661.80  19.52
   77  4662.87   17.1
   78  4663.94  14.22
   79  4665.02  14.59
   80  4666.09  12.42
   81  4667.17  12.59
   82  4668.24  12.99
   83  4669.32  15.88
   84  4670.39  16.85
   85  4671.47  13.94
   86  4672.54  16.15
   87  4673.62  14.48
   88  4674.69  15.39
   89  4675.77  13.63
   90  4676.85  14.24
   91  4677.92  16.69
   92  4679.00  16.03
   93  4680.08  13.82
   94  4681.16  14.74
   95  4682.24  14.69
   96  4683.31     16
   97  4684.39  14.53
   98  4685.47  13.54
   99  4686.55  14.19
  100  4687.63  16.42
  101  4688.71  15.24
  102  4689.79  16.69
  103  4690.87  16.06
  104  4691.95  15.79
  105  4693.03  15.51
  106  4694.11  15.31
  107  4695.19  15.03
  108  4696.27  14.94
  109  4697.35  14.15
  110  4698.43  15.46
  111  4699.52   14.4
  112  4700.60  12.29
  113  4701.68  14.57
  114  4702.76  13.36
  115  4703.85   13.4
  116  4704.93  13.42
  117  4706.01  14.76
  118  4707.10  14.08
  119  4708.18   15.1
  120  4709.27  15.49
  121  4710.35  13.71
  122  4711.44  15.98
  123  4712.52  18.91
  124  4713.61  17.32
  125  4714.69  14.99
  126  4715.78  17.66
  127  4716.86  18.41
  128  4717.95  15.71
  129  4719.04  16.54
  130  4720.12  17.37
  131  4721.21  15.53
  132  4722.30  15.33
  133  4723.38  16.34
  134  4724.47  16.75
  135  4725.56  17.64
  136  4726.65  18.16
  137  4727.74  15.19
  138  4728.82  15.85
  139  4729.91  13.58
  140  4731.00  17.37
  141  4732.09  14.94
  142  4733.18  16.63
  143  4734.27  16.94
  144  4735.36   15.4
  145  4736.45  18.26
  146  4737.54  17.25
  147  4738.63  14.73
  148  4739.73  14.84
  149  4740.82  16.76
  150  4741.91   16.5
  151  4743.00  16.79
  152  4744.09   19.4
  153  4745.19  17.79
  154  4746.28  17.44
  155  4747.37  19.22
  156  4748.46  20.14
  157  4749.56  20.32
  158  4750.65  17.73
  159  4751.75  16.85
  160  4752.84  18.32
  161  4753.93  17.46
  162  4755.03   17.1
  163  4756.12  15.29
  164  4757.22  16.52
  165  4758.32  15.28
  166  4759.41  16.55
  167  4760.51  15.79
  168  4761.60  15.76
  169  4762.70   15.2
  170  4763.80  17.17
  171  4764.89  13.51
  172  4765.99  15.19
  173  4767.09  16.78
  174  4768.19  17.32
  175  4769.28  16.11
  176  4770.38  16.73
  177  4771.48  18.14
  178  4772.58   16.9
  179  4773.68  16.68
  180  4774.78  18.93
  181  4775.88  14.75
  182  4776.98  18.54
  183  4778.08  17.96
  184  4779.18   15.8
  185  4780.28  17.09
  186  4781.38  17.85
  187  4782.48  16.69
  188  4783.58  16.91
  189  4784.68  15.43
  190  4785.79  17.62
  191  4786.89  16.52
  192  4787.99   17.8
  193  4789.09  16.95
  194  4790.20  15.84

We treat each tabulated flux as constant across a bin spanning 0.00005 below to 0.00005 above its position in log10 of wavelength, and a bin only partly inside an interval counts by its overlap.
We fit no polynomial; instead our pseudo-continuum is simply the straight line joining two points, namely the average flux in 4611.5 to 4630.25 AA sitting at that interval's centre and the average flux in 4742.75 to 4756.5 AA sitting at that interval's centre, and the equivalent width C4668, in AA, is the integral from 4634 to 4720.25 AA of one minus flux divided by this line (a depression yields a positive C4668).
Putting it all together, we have 8.6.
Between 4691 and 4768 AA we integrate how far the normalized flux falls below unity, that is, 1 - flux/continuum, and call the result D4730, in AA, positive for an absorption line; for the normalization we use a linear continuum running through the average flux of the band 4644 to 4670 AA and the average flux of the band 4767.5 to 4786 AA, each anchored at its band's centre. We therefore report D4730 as 1.8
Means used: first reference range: 15.8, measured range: 16.1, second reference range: 17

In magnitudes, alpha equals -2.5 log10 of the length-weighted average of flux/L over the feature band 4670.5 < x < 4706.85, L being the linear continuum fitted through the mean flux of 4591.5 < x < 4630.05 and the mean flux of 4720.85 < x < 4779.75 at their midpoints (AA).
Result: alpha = 0.12 mag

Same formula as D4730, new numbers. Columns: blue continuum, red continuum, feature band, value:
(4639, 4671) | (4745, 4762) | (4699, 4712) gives 1.84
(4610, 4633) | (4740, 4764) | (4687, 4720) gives 2.94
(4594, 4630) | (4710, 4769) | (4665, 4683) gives 1.95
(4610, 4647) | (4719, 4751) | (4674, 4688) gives 1.39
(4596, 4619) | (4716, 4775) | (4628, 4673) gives 2.03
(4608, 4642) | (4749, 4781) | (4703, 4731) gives 1.17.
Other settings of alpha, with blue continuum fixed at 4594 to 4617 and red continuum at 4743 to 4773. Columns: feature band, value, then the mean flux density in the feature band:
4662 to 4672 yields 0.133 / 14.7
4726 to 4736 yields 0.056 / 16.1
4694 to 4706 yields 0.179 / 14.2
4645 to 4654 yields 0.047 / 15.8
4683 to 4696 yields 0.092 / 15.3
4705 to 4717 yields 0.063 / 15.9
